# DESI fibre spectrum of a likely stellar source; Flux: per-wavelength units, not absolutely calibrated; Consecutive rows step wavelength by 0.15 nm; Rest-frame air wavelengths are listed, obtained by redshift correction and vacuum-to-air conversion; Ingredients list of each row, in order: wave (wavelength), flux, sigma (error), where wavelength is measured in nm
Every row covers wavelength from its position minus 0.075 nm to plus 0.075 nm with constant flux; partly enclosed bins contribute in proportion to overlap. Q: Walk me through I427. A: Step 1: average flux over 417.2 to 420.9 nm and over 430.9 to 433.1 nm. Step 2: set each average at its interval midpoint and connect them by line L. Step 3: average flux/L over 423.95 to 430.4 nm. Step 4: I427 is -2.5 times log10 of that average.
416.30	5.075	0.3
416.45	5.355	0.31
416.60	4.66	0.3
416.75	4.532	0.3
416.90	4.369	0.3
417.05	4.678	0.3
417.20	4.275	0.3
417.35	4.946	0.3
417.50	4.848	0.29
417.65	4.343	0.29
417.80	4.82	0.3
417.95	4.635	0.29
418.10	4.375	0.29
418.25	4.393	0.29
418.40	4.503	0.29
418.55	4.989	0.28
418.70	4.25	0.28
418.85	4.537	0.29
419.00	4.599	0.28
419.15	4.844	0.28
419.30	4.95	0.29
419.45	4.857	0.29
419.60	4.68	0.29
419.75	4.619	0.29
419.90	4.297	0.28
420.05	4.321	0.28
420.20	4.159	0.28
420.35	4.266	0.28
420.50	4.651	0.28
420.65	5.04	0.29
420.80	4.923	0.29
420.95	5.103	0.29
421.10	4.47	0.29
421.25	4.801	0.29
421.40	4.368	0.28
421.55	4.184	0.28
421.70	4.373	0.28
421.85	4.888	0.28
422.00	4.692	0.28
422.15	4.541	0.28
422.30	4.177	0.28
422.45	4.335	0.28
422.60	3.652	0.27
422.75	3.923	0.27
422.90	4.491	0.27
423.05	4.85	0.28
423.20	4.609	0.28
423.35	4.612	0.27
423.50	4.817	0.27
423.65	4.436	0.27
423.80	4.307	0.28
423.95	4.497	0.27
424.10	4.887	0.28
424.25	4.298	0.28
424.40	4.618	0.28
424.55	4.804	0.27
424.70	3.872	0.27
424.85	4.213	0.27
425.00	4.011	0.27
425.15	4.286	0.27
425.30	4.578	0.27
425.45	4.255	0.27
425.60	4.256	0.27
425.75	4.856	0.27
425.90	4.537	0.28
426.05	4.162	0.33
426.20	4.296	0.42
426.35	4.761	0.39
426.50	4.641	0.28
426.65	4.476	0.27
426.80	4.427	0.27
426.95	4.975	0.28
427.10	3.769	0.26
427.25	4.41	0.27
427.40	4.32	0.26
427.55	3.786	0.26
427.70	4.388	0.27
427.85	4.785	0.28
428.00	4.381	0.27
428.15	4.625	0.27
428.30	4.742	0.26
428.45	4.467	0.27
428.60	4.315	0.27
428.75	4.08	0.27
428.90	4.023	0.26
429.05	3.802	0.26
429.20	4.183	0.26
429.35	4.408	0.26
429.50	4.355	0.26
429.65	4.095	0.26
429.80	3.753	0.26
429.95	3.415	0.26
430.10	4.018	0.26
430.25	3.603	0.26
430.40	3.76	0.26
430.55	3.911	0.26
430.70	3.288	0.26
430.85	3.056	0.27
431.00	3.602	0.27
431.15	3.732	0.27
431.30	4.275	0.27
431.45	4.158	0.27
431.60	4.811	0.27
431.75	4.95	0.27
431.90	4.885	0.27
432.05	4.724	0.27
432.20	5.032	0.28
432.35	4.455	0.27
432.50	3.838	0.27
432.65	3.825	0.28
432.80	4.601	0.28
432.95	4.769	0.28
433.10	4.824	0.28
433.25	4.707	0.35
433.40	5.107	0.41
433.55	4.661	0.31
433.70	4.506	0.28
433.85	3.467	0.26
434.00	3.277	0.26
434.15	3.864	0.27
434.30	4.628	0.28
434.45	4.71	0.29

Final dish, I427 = 0.04 mag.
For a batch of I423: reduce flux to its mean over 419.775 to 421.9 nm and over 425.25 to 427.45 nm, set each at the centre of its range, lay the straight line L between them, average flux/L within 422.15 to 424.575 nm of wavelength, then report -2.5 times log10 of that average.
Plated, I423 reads 0.013 mag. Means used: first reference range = 4.56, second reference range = 4.45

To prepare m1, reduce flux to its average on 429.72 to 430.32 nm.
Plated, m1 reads 3.7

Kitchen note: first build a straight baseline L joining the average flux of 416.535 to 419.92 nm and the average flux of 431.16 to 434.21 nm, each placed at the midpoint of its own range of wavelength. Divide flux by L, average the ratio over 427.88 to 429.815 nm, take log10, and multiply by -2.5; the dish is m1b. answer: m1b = 0.05 mag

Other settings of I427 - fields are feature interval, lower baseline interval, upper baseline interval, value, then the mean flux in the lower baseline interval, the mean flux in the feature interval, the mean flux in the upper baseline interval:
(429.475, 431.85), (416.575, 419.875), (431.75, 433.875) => 0.167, 4.62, 3.92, 4.57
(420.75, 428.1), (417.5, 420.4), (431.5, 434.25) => 0.017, 4.56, 4.45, 4.46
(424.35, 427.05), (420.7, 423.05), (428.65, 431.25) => -0.067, 4.48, 4.44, 3.84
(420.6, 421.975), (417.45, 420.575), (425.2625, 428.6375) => -0.034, 4.57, 4.68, 4.44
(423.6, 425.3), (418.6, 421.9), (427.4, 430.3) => 0.001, 4.6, 4.39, 4.18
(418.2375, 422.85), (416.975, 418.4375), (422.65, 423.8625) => 0.001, 4.58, 4.53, 4.49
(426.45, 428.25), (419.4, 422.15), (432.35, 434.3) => 0.006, 4.59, 4.42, 4.31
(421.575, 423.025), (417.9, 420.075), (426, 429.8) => 0.036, 4.6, 4.35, 4.34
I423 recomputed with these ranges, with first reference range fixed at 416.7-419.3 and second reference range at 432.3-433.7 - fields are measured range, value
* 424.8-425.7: 0.07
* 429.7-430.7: 0.22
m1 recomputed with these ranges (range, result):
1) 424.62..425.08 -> 4.04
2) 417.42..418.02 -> 4.66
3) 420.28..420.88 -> 4.73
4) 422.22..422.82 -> 4.03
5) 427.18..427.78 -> 4.23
